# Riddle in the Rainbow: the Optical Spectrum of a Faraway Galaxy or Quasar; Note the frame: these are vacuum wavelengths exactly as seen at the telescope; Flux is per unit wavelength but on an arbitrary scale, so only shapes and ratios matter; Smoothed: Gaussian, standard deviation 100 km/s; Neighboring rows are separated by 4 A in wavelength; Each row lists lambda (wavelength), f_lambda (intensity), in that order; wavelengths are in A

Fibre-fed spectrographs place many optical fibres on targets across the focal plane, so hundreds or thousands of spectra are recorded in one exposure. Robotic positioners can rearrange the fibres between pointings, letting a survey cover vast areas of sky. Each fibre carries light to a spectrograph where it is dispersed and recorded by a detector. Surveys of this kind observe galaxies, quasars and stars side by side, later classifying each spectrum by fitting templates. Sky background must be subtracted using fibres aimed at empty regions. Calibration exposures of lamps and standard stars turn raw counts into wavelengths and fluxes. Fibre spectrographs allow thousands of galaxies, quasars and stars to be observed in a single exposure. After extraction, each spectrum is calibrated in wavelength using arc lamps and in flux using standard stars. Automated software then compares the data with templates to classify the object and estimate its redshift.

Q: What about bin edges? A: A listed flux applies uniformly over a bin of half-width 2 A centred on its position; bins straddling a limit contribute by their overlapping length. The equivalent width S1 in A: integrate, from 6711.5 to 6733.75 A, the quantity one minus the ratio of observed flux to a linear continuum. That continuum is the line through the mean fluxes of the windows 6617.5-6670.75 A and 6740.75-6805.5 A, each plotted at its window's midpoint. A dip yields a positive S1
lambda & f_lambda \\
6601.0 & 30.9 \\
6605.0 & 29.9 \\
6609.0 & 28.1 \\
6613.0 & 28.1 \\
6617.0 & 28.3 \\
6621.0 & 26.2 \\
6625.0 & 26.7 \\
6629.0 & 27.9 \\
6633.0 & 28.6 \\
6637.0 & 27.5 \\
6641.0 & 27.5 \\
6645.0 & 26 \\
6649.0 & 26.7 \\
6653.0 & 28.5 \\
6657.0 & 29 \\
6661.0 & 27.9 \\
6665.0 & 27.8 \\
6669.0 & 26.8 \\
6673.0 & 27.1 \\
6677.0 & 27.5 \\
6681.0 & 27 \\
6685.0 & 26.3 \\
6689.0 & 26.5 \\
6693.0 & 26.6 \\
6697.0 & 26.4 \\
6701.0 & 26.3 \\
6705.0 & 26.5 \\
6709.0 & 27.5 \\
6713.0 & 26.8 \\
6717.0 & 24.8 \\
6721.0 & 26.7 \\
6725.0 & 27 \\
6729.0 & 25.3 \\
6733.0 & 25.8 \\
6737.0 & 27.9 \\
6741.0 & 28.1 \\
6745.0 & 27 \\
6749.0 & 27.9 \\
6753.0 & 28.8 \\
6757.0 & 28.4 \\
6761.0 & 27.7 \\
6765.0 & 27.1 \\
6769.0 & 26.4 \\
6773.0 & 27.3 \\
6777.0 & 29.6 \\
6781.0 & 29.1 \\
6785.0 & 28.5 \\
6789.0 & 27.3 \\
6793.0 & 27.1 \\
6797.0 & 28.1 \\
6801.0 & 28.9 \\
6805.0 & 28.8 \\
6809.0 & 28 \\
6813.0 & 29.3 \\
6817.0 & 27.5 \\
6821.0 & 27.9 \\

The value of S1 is 1.4 A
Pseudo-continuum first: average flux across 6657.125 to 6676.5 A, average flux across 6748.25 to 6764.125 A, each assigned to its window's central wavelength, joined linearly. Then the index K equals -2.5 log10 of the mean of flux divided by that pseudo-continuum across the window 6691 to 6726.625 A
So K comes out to 0.05 mag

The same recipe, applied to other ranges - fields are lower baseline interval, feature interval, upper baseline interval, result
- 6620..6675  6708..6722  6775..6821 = 0.06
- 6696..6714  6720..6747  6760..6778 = 0.01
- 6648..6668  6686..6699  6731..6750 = 0.05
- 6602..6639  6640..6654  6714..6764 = 0.03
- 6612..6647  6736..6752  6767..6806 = 0.00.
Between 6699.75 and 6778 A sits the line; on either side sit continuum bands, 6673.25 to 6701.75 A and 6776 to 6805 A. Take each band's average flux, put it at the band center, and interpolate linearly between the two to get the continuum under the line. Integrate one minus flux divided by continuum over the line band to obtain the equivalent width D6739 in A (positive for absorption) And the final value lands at 1.2 A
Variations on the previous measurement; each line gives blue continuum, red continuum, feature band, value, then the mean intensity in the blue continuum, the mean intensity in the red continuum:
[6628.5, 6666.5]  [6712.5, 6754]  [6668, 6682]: 0.2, 27.7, 26.9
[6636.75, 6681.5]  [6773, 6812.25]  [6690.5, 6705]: 0.7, 27.5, 28.4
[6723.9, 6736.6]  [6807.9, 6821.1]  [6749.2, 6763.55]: -0.7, 26.2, 28.2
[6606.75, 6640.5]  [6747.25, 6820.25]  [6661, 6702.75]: 1.4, 27.7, 28.1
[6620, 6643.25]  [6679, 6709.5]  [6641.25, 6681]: -0.6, 27.4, 26.6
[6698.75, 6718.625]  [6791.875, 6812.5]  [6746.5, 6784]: -0.6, 26.4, 28.3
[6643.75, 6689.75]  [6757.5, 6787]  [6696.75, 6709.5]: 0.4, 27.3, 28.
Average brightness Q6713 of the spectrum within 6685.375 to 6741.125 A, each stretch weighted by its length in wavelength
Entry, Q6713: 26.5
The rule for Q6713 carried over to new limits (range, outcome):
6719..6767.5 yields 27.3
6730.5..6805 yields 27.8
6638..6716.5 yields 27.1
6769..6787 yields 28.4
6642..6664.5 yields 27.6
